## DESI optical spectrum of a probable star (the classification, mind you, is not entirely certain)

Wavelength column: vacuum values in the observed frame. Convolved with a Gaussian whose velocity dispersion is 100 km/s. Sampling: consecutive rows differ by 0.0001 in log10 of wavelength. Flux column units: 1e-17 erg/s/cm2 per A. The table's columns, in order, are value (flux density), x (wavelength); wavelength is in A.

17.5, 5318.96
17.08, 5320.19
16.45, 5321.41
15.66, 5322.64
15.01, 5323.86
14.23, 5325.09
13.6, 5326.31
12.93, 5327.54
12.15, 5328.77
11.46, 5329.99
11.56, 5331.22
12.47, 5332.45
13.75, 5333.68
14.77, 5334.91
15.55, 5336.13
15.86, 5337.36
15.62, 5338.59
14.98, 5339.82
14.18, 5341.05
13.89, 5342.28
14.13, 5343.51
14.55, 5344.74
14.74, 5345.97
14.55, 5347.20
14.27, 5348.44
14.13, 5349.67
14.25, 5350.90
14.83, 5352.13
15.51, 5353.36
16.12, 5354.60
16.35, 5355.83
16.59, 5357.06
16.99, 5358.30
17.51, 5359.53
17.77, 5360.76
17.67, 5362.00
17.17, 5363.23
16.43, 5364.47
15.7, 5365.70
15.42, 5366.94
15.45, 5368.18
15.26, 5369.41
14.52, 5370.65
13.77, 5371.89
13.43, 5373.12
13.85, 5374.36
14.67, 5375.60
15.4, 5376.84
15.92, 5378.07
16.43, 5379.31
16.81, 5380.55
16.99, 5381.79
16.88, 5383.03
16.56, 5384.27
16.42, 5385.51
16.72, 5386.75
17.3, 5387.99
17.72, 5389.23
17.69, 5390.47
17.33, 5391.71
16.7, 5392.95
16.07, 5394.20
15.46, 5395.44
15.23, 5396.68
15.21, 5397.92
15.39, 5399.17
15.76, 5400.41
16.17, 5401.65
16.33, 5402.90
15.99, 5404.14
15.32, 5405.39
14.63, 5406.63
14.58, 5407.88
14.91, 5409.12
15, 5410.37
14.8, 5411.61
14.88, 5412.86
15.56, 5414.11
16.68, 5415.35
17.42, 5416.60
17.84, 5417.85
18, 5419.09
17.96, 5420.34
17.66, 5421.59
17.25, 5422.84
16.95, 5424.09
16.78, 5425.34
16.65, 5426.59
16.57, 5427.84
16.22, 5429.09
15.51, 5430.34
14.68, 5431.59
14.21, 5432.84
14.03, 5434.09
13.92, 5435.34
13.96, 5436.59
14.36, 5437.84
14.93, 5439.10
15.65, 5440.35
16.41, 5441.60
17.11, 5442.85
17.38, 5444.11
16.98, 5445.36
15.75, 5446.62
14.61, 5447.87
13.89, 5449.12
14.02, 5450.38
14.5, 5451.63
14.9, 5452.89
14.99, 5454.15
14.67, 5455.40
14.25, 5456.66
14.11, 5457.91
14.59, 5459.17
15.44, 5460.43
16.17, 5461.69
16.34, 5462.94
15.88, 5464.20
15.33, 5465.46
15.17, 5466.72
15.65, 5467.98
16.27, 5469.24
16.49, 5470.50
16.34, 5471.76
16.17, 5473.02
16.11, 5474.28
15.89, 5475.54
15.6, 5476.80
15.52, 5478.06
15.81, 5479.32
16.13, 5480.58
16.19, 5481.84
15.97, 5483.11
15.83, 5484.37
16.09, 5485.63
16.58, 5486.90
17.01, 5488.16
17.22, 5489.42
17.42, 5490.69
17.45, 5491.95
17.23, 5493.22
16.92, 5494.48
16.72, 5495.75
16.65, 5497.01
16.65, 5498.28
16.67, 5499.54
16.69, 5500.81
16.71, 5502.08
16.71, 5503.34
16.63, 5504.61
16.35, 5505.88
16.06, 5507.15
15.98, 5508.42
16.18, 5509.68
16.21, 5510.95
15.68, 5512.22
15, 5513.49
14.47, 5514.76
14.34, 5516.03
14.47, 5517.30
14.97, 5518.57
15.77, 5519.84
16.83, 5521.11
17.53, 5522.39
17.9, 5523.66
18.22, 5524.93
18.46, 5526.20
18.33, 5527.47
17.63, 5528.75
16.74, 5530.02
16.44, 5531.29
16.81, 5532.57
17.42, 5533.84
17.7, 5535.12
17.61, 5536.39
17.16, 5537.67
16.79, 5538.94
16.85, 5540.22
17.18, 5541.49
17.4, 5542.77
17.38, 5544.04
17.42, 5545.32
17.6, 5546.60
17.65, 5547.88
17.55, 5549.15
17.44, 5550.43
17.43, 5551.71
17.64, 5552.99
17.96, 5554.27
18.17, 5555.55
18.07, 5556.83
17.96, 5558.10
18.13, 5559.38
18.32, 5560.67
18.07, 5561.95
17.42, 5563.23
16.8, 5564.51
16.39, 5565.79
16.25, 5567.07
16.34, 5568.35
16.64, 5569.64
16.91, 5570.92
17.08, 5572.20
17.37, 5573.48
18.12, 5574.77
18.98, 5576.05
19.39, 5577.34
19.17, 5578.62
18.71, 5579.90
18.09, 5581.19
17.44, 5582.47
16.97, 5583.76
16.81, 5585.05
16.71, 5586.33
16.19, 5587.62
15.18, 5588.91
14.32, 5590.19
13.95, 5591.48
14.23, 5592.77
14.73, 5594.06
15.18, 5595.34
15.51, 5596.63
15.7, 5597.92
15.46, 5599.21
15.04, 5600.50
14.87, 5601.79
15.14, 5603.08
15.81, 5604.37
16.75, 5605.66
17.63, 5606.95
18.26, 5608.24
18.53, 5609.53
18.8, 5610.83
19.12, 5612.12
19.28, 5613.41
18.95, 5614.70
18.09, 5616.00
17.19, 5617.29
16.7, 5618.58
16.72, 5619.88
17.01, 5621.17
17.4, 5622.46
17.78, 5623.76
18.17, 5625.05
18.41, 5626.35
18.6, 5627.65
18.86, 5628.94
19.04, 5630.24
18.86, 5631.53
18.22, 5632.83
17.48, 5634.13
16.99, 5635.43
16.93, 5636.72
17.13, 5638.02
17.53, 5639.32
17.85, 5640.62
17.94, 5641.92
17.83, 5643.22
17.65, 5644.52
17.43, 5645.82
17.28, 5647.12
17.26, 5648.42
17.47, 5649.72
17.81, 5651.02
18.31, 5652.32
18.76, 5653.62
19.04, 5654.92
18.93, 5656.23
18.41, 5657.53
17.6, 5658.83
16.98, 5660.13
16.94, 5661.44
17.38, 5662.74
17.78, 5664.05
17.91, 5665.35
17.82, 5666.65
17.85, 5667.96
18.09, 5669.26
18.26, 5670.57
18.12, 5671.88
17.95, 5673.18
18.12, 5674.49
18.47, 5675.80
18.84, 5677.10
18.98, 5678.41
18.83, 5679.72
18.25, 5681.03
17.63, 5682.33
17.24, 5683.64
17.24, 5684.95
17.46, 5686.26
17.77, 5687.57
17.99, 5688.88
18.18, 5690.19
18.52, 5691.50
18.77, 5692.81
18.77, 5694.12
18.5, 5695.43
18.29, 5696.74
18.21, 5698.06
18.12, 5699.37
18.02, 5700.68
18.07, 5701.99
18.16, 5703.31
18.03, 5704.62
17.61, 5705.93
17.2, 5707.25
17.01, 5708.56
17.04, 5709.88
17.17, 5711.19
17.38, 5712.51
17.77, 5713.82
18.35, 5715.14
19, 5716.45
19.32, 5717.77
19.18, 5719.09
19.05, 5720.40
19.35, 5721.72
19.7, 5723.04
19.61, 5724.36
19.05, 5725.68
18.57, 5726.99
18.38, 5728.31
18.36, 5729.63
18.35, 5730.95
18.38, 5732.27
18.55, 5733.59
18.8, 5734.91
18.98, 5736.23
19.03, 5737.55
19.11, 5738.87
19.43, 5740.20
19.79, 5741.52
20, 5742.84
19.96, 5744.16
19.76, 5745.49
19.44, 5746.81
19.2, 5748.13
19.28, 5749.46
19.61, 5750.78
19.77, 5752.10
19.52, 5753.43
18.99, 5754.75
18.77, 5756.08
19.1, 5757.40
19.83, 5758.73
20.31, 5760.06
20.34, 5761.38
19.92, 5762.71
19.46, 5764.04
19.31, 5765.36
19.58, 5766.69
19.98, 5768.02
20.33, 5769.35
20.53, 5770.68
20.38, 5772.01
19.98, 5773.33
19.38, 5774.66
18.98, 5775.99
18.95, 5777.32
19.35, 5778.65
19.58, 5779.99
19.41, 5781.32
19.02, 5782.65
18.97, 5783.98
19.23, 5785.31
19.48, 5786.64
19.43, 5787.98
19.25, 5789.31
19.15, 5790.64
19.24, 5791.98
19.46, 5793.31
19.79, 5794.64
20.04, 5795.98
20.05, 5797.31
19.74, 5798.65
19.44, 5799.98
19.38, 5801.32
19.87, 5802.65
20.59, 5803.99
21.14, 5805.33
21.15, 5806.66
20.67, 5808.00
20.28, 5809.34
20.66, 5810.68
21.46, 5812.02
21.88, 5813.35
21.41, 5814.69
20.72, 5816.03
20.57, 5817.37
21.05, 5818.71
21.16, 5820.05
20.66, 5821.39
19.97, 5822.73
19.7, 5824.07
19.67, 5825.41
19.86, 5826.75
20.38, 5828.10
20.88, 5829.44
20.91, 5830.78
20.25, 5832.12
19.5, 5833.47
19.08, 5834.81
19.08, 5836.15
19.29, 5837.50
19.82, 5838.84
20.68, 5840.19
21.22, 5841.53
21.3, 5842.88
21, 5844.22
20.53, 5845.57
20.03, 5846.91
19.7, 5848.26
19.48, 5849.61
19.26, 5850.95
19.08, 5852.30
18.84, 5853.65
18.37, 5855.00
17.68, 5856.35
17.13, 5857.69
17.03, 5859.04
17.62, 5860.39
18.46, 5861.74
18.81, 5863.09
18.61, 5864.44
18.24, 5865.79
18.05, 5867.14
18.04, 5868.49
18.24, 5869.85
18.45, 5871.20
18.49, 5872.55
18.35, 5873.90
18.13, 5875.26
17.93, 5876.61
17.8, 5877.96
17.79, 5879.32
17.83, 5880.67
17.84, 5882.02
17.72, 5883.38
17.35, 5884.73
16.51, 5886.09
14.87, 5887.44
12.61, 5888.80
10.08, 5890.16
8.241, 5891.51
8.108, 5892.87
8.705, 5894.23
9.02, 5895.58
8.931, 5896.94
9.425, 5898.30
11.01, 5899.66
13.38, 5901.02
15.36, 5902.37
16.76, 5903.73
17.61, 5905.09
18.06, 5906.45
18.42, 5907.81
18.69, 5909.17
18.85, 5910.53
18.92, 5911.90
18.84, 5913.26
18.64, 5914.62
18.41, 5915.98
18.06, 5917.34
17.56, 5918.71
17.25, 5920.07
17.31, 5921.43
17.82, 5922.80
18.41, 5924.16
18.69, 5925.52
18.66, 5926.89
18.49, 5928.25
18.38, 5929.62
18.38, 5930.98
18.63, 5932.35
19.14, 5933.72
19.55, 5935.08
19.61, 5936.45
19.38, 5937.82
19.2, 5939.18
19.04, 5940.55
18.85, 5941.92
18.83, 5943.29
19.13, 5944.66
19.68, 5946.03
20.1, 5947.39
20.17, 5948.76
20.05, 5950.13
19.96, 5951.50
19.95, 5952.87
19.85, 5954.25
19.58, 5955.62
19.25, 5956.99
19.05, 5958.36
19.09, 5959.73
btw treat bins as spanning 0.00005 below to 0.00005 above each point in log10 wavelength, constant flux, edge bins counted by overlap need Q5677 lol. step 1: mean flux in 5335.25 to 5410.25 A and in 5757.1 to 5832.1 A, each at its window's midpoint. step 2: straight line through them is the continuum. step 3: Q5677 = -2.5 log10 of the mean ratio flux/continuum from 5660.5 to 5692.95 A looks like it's 0.048 mag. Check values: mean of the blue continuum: 15.7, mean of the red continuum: 20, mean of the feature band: 18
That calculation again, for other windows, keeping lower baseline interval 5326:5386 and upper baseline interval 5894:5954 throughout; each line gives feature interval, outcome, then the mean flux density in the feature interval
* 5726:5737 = -0.11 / 18.6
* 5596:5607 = 0.03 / 15.7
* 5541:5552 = -0.10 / 17.4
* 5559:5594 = -0.06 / 17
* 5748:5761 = -0.16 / 19.5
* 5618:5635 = -0.10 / 17.9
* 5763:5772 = -0.18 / 19.9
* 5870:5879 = -0.05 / 18.2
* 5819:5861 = -0.15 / 19.7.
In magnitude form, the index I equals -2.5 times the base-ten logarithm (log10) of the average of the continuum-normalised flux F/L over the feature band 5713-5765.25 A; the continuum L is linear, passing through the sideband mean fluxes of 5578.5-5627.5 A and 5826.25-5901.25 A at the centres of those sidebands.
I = -0.13 mag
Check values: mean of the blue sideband 16.8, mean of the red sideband 17.2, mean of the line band 19.2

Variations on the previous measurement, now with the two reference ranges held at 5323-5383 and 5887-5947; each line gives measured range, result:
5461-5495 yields -0.063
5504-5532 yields -0.064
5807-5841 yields -0.248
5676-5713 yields -0.134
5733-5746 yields -0.205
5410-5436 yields -0.065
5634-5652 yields -0.113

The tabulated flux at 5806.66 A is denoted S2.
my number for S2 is 21.15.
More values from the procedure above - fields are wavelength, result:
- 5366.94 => 15.42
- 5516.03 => 14.34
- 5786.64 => 19.48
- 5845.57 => 20.53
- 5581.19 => 18.09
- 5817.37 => 20.57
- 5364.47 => 16.43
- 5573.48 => 17.37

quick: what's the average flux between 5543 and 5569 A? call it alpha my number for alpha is 17.5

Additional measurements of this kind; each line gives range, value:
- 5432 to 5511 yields 15.8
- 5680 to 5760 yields 18.6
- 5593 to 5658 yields 17.5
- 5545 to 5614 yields 17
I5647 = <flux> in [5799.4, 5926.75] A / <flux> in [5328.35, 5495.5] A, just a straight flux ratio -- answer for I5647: 1.2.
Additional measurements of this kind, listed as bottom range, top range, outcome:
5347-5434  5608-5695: 1.13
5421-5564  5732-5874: 1.20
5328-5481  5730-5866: 1.26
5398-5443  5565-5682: 1.10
